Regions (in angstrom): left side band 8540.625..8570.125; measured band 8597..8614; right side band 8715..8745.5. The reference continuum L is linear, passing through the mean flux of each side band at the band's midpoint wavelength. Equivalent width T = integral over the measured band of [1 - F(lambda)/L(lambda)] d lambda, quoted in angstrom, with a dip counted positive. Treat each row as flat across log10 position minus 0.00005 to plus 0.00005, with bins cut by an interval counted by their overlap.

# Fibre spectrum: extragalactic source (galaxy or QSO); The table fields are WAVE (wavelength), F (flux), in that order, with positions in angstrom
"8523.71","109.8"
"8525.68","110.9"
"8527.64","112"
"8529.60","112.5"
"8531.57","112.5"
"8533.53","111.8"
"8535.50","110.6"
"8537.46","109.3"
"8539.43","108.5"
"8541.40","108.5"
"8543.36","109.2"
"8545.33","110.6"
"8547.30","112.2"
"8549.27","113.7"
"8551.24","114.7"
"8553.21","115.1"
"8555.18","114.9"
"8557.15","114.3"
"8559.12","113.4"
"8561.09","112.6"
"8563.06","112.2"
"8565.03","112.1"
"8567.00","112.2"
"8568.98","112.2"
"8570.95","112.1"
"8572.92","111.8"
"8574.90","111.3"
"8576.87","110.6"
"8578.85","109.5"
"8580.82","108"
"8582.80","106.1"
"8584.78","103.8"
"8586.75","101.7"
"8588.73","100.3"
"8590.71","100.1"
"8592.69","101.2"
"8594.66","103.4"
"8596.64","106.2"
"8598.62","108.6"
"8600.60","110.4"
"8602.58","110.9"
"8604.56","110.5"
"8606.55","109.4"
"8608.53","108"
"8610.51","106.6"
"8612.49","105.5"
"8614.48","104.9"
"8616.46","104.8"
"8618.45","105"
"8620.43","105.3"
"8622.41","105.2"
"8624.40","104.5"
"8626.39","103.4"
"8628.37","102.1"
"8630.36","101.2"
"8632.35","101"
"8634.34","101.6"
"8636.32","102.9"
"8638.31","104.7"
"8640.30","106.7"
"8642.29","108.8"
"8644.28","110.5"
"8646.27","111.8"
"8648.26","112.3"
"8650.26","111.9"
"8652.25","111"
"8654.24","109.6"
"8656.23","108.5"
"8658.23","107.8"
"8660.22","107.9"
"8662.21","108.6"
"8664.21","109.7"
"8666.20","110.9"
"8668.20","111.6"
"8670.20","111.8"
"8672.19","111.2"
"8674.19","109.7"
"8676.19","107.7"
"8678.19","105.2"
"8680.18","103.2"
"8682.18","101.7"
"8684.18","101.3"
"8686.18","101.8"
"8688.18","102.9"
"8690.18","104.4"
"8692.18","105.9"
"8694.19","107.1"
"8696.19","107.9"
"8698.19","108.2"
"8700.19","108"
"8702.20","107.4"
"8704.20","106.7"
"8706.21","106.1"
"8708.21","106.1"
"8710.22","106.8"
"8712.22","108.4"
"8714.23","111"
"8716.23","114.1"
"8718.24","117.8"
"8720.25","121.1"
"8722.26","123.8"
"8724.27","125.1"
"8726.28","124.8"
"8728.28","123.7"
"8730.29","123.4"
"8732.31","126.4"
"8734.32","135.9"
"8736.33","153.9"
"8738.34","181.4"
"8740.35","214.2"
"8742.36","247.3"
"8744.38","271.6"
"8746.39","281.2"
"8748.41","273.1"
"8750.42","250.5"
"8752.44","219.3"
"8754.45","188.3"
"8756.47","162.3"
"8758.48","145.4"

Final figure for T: 2.2 angstrom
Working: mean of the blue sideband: 113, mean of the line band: 108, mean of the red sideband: 154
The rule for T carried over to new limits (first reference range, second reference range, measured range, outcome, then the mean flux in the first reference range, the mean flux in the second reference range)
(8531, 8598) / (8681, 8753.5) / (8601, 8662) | 8.4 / 110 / 143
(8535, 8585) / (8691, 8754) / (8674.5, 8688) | 3.5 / 111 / 149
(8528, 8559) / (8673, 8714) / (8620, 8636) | 0.8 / 112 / 106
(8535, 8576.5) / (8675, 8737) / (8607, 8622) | 0.9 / 112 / 113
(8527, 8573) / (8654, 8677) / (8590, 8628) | 1.7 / 112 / 110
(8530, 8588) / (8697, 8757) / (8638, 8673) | 6.7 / 111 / 155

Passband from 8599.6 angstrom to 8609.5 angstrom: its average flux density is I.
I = 110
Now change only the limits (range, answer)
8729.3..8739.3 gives 144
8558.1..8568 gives 113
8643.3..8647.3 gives 111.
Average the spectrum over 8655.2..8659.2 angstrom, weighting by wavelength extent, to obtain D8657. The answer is 108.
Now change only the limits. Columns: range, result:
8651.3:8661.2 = 109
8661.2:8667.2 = 110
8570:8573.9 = 112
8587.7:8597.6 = 102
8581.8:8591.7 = 102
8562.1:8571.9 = 112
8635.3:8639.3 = 104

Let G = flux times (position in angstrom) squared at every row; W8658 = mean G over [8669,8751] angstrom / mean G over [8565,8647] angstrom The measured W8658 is 1.3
